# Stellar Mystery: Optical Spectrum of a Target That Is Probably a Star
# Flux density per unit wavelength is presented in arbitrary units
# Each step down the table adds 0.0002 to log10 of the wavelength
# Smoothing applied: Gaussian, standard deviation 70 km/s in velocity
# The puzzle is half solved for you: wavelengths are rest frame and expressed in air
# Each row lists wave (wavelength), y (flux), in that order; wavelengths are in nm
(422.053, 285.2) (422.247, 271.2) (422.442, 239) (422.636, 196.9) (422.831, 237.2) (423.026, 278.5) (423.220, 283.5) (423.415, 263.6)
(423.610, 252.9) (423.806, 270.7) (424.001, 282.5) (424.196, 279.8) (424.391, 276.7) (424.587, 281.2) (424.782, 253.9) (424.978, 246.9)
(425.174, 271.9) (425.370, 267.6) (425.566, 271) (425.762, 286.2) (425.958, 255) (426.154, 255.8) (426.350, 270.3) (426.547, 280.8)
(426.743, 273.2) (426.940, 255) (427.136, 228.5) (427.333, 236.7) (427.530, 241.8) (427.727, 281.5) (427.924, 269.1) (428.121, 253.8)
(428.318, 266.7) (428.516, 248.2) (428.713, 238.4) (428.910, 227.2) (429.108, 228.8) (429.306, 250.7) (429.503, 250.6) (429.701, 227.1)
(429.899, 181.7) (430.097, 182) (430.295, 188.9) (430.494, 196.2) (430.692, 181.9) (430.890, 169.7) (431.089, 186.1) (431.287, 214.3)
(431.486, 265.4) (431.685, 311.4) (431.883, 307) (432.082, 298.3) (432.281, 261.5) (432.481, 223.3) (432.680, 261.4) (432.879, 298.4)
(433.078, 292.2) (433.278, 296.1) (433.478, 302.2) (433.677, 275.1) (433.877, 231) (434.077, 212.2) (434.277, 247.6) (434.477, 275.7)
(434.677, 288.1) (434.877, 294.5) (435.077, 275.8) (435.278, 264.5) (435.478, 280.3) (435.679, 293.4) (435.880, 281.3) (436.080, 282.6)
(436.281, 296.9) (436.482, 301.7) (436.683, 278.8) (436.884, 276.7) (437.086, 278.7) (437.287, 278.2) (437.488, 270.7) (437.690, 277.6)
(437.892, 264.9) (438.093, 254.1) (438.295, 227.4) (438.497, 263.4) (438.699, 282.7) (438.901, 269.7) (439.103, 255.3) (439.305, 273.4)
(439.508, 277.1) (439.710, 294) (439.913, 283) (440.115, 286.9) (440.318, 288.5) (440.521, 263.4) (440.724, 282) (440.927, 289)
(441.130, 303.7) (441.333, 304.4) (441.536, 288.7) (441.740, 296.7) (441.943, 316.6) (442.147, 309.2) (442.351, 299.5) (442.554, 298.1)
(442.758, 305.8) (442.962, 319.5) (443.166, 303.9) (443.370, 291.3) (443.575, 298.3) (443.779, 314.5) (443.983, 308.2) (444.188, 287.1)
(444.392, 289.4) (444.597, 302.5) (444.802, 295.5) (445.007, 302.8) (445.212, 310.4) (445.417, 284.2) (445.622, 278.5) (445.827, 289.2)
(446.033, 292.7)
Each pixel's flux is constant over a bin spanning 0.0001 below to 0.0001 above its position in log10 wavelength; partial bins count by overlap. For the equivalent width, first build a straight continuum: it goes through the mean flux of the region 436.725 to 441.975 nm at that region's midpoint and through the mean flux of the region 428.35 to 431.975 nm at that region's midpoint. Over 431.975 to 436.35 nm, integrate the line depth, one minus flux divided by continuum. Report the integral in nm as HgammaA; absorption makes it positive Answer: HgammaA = -0.45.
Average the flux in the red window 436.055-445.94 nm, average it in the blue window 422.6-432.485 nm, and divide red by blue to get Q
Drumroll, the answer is 1.15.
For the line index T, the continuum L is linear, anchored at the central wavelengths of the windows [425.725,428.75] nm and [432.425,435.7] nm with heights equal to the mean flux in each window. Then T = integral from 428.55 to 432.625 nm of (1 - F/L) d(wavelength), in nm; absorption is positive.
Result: 0.54 nm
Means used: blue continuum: 259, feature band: 230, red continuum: 271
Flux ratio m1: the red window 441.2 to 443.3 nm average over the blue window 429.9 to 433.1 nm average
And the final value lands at 1.3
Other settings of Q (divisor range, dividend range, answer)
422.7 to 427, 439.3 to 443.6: 1.10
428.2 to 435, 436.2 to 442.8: 1.15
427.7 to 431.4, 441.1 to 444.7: 1.36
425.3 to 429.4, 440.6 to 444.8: 1.17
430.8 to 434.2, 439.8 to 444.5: 1.14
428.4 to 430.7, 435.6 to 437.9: 1.29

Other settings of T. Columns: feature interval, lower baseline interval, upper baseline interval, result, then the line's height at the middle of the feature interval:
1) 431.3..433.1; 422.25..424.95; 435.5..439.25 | -0.05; 269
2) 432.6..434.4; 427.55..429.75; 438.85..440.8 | -0.05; 262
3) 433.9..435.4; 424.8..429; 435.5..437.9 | 0.07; 277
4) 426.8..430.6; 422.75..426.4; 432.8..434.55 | 0.48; 269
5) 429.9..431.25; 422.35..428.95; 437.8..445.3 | 0.42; 269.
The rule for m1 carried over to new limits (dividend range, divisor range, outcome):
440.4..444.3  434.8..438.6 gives 1.08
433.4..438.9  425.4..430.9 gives 1.13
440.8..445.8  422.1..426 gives 1.14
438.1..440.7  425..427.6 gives 1.04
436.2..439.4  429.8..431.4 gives 1.44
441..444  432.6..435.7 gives 1.11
